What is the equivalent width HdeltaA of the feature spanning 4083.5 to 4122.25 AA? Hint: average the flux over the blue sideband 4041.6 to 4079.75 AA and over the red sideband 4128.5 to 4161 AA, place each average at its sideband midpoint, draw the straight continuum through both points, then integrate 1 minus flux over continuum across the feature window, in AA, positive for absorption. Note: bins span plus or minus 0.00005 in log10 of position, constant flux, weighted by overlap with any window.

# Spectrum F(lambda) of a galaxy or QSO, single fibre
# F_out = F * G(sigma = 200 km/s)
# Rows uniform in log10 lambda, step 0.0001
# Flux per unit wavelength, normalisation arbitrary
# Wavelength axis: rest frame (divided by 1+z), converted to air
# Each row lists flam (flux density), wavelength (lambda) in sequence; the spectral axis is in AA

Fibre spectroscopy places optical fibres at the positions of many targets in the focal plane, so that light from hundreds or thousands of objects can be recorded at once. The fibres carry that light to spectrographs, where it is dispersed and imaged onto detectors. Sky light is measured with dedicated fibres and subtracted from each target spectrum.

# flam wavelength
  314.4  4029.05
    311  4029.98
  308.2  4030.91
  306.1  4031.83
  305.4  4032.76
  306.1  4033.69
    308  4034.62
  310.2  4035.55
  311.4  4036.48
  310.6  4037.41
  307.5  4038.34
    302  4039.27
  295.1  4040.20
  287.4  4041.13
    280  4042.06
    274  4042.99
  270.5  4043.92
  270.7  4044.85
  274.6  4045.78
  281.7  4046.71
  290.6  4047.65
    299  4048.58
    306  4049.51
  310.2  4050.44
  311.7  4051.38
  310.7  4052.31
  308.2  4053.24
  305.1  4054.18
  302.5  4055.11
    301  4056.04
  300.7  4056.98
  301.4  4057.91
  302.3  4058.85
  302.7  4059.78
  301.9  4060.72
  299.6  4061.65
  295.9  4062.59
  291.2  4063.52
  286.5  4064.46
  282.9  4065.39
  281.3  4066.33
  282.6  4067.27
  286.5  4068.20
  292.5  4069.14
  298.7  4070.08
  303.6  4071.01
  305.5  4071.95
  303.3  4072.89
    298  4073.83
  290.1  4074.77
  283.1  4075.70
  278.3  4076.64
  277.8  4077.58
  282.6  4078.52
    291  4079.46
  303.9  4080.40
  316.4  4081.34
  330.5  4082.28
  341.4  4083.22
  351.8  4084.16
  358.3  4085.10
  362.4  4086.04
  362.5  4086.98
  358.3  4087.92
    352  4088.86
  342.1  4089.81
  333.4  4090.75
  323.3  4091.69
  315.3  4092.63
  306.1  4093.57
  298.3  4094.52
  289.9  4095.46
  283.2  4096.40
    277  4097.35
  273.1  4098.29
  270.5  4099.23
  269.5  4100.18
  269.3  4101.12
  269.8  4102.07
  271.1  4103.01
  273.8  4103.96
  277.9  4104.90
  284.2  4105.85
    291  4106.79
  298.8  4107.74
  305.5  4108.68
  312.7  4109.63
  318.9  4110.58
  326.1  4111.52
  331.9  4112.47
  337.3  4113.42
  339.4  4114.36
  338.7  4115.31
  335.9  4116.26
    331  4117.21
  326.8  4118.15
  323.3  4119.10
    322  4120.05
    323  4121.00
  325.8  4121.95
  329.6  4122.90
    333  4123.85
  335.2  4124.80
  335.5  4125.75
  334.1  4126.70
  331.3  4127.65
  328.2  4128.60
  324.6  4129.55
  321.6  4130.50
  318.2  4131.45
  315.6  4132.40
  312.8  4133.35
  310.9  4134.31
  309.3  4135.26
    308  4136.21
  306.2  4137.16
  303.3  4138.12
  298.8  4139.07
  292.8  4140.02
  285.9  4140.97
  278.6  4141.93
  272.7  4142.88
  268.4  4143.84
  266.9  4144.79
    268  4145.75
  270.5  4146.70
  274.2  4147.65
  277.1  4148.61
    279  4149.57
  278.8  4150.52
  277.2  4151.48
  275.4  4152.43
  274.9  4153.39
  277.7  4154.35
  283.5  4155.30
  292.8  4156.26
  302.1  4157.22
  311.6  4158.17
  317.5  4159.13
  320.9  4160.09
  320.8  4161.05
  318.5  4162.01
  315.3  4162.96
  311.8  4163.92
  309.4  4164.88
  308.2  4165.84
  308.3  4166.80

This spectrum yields -2.66 AA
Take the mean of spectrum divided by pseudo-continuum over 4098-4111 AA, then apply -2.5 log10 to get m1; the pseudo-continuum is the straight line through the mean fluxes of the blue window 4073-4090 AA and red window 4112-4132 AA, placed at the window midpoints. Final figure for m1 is 0.15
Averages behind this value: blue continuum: 320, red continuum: 330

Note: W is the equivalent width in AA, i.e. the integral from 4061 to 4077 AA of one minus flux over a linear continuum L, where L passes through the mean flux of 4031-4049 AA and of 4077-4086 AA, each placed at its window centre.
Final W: 1.00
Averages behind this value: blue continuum 295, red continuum 319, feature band 292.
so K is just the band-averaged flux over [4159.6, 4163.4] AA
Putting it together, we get 319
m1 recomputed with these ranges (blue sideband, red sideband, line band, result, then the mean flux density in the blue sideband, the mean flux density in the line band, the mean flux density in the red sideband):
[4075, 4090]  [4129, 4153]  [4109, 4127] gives -0.085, 324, 329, 292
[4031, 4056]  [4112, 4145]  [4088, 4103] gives 0.037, 298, 299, 316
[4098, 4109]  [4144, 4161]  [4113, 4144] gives -0.126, 279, 317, 286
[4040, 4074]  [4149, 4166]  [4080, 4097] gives -0.116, 294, 329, 298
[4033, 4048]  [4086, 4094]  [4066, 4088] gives 0.059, 293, 309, 339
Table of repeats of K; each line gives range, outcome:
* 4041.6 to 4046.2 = 274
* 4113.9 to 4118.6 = 334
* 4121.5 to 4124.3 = 329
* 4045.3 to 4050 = 291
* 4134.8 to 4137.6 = 308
